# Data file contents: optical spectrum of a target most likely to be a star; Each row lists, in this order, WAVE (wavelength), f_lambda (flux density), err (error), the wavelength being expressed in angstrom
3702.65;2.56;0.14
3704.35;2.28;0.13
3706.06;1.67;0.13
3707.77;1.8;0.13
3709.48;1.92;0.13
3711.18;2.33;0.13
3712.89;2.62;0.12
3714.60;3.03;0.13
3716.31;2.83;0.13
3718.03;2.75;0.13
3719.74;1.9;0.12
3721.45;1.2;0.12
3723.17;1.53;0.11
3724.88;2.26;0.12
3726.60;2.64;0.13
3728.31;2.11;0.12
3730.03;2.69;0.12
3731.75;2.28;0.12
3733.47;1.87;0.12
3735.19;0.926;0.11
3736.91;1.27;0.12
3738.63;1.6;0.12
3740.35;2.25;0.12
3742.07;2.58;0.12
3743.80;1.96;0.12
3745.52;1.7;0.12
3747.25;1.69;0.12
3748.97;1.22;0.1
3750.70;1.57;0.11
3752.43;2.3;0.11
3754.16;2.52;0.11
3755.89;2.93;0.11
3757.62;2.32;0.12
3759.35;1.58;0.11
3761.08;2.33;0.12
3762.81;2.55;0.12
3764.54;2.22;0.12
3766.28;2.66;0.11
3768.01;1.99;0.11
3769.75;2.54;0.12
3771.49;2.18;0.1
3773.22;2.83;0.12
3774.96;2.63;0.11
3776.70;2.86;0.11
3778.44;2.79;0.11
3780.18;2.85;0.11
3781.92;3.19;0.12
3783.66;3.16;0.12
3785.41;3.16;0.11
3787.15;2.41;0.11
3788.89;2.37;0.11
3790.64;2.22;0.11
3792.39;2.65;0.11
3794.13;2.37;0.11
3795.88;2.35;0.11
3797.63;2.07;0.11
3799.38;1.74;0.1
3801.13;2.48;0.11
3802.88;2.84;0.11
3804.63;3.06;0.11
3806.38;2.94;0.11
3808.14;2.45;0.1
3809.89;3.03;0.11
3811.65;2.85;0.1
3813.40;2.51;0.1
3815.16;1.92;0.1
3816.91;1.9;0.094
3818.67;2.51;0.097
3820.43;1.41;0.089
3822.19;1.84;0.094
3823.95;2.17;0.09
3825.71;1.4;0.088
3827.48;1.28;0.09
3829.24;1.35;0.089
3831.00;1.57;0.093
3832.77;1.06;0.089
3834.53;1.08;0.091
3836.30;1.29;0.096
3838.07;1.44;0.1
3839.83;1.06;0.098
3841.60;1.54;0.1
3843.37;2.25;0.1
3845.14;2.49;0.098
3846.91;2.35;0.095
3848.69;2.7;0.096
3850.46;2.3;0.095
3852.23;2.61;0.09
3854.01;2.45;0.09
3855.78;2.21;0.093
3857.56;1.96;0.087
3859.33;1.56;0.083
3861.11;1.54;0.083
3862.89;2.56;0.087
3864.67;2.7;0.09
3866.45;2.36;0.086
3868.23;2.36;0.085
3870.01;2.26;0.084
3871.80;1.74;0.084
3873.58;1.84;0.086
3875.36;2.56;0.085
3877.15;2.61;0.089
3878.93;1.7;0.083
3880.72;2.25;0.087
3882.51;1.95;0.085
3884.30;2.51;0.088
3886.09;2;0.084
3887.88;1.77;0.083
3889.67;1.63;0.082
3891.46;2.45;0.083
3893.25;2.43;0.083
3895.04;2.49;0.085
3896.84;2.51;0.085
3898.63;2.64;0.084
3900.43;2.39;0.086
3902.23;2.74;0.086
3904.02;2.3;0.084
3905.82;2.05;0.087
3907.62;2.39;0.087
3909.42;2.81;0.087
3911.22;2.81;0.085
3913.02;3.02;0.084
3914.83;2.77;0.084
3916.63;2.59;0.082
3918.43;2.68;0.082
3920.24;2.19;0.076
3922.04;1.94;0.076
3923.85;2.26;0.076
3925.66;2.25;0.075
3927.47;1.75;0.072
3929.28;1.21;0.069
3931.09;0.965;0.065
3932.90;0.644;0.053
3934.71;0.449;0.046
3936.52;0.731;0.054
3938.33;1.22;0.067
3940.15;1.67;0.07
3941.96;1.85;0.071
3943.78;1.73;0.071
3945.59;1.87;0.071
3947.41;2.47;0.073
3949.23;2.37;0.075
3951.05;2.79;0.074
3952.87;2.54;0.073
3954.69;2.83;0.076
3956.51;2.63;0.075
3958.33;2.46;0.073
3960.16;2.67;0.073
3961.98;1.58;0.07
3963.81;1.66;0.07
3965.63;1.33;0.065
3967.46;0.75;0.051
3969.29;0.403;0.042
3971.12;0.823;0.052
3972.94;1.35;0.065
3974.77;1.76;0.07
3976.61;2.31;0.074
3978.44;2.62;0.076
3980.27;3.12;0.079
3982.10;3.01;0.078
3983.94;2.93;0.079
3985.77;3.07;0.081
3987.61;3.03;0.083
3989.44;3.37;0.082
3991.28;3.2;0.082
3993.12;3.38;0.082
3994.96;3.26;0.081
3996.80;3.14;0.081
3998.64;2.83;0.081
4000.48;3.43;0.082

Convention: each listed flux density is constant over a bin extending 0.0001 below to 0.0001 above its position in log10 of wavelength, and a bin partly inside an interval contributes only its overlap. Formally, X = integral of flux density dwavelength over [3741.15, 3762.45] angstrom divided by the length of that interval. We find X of 2.07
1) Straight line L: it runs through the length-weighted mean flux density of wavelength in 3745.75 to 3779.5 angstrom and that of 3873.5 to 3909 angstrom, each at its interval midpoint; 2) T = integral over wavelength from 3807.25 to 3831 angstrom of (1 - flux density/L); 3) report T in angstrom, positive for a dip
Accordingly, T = 2.7 angstrom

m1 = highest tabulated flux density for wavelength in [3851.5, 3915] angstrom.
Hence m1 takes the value 3.02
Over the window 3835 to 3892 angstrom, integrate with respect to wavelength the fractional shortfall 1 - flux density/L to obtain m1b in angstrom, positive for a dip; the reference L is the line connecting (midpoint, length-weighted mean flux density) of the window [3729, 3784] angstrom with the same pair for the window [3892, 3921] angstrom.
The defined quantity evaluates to 8.8 angstrom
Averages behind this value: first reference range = 2.24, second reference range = 2.55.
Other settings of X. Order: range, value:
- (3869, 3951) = 2.08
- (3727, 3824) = 2.31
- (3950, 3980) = 1.93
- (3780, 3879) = 2.18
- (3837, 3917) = 2.26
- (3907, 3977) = 1.9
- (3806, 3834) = 1.98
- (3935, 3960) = 2.07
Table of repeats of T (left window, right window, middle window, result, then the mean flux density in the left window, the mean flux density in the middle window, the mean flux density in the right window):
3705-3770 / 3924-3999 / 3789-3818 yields -4.9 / 2.11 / 2.46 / 2.1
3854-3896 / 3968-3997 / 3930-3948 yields 7.9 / 2.16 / 1.34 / 2.51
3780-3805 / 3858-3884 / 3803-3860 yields 8.1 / 2.58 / 2.03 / 2.15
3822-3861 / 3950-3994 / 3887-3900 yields -1.7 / 1.81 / 2.28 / 2.32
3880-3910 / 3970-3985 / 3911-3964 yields 5.9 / 2.31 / 2.01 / 2.23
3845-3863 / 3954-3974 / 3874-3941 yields -4.2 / 2.22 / 2.09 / 1.67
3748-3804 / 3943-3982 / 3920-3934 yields 3.3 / 2.44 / 1.61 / 2.02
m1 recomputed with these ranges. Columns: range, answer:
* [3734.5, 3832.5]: 3.19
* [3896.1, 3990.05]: 3.37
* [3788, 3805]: 3.06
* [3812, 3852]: 2.7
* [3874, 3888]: 2.61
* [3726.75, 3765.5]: 2.93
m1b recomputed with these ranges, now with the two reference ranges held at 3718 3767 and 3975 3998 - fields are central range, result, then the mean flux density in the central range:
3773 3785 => -4.05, 2.91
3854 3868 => 1.92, 2.16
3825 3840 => 6.90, 1.29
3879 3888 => 1.74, 2.09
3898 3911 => 0.90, 2.49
